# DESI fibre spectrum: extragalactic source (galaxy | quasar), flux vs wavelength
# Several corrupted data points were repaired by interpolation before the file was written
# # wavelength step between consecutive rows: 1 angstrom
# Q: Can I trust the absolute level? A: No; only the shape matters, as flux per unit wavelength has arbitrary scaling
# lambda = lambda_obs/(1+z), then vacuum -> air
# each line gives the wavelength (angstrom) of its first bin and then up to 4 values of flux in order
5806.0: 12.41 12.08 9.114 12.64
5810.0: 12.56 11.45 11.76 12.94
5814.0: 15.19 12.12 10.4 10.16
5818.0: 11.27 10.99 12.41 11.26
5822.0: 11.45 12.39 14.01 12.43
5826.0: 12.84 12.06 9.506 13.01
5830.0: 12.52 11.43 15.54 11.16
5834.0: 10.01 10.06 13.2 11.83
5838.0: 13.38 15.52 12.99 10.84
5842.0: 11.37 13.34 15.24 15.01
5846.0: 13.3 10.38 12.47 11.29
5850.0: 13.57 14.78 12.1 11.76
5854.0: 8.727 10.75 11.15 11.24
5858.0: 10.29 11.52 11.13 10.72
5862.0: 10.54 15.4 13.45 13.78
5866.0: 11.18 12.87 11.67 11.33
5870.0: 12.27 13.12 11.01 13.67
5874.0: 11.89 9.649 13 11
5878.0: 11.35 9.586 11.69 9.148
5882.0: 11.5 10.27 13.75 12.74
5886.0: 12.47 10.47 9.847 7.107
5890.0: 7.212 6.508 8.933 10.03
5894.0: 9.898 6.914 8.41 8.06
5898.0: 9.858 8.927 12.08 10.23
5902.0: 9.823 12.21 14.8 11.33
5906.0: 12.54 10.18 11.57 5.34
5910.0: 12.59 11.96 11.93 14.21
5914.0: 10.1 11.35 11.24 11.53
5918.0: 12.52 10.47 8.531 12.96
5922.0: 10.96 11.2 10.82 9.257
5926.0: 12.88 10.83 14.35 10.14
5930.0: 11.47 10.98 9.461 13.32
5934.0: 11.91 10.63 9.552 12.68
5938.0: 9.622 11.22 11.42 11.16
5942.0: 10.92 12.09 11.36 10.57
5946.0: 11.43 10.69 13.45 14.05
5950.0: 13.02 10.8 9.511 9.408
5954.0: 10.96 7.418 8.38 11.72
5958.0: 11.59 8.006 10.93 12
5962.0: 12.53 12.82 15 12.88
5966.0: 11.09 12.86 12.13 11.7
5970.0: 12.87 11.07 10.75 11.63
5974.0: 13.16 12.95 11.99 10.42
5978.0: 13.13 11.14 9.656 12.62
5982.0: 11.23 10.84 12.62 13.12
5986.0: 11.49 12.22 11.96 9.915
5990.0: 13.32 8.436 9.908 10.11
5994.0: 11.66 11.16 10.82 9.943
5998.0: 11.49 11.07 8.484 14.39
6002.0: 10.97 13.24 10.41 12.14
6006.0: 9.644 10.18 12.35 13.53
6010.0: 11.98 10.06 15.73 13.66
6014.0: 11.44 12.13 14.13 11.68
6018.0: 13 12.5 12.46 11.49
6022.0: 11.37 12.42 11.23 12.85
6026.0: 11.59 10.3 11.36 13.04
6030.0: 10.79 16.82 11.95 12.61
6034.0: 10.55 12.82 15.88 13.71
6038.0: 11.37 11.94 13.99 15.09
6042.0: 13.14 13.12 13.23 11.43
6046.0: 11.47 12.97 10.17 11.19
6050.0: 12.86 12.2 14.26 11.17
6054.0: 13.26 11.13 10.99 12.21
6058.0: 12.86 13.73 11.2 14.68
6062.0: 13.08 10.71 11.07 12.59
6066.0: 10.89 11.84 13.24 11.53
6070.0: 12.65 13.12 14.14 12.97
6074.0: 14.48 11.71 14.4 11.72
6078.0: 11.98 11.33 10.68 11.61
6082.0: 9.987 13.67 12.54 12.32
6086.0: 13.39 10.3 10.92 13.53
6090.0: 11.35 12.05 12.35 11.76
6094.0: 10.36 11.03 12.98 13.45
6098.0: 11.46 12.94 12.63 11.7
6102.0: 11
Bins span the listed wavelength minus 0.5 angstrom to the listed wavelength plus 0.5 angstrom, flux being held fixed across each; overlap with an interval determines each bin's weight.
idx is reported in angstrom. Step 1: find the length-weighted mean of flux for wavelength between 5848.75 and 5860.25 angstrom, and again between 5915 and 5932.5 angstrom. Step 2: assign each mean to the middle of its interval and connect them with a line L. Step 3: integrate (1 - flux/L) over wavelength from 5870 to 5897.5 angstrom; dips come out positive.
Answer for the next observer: 2.4 angstrom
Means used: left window 11.5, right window 11.2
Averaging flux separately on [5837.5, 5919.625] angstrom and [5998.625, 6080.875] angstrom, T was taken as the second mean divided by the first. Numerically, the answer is 1.08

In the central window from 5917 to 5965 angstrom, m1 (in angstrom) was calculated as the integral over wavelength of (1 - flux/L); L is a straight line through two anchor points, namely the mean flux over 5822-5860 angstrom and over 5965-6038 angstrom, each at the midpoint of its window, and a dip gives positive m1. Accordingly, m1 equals 3.1 angstrom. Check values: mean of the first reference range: 12.2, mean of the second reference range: 11.9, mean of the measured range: 11.2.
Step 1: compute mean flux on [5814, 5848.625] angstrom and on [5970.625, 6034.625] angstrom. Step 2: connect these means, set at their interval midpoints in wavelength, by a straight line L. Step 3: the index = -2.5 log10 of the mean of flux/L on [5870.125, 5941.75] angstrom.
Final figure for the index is 0.11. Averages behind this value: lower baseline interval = 12.3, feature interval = 10.9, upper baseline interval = 11.8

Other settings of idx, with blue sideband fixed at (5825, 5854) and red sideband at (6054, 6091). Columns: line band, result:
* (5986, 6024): 2.0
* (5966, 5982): 0.7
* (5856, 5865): 0.4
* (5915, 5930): 1.3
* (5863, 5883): 1.0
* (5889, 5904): 3.7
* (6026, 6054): -0.7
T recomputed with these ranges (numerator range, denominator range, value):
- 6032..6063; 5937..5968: 1.11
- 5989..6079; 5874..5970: 1.11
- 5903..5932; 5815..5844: 0.94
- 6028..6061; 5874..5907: 1.22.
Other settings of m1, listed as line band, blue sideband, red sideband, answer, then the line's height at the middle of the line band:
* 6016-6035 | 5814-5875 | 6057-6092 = 0.12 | 12.3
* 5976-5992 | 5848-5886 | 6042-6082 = 0.85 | 12.1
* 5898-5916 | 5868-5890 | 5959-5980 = 0.37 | 11.4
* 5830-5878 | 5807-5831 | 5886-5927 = -3.51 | 11.3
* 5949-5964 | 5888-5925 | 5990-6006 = -0.28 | 10.7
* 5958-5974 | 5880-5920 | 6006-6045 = -0.49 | 11.6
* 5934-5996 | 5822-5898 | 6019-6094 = 2.94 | 12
